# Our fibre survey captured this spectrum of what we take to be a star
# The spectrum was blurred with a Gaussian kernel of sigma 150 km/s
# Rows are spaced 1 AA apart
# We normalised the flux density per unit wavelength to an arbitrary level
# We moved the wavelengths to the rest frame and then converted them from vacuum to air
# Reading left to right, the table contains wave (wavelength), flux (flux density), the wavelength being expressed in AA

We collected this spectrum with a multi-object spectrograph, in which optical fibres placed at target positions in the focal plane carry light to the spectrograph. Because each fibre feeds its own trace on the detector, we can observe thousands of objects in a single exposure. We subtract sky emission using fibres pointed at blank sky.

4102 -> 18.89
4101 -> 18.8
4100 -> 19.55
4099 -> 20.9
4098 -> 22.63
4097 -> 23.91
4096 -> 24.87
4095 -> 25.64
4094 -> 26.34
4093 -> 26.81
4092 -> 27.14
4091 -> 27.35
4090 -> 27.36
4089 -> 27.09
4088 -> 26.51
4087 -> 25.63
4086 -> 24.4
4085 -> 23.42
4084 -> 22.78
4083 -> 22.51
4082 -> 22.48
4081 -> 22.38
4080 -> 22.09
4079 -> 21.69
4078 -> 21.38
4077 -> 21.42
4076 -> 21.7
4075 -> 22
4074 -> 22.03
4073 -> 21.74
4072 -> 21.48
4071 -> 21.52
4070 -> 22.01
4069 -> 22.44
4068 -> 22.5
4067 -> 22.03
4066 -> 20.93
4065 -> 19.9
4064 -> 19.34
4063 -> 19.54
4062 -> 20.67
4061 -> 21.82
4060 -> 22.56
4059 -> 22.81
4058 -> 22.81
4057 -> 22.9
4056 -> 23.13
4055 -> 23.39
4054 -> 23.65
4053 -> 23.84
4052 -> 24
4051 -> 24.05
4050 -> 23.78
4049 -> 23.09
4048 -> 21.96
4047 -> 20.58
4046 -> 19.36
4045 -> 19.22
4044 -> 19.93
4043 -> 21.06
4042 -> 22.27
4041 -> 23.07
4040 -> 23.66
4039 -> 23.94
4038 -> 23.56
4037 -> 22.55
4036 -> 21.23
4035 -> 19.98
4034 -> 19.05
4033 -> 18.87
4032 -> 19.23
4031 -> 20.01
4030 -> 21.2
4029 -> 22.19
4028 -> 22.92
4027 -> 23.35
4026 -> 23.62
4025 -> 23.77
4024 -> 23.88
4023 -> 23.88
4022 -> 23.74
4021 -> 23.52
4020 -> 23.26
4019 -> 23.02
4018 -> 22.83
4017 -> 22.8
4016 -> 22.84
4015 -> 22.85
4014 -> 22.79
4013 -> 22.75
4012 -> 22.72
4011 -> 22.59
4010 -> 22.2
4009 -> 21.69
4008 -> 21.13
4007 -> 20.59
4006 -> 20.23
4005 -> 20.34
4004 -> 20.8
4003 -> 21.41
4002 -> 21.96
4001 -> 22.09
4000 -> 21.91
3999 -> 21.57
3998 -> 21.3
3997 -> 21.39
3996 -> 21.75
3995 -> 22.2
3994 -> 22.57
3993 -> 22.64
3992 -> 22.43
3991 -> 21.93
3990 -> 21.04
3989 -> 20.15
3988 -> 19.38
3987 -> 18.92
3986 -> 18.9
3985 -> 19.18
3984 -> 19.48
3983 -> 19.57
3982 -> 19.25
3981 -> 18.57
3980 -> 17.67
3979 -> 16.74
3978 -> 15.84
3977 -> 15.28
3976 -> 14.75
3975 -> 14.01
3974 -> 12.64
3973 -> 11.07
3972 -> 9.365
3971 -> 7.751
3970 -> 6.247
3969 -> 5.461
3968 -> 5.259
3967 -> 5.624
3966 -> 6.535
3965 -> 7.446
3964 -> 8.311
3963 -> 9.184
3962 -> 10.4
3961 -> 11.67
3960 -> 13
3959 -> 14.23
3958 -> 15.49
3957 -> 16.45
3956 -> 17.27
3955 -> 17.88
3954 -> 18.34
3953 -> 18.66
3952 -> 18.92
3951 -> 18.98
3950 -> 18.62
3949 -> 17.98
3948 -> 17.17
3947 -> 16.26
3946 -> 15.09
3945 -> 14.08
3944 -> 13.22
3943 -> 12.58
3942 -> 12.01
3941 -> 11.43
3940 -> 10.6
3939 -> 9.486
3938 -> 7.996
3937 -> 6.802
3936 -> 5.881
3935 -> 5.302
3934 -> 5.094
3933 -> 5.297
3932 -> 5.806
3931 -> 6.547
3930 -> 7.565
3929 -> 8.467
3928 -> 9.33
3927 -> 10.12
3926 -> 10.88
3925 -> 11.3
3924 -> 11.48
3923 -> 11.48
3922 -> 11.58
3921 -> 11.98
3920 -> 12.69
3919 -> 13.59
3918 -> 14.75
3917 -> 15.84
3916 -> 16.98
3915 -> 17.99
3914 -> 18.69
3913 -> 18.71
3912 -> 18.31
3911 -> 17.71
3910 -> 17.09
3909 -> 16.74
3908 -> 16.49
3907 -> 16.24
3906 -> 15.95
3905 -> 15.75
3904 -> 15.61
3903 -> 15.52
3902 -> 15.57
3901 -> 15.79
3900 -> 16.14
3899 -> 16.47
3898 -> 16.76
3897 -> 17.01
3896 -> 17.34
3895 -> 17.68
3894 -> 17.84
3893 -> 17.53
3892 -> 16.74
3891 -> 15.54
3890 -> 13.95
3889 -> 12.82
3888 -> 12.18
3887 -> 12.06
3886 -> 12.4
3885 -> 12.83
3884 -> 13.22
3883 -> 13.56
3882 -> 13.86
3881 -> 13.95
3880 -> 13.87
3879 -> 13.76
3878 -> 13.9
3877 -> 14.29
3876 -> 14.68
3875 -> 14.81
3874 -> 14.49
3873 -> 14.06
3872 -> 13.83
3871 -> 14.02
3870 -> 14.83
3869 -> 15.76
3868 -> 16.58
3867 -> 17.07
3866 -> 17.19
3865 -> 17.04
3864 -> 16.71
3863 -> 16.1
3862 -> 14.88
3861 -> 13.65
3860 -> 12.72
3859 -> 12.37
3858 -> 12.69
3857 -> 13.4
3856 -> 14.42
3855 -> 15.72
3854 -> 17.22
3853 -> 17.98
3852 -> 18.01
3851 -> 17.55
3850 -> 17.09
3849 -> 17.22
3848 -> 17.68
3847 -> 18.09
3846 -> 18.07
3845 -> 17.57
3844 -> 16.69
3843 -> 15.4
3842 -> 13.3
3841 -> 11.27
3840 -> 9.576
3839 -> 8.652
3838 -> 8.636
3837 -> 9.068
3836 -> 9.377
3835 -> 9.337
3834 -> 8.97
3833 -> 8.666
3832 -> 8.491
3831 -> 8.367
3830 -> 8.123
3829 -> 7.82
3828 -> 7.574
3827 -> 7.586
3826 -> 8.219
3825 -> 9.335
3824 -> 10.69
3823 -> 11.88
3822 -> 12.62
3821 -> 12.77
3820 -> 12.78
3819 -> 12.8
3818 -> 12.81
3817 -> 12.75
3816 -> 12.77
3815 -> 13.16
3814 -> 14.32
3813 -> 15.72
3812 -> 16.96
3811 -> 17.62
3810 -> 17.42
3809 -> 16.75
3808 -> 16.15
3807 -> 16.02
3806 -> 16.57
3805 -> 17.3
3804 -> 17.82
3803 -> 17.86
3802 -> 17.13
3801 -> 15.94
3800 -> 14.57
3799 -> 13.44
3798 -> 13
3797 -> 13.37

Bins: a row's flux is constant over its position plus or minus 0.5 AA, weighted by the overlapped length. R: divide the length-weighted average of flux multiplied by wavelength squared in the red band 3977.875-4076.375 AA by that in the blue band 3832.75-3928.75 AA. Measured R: 1.6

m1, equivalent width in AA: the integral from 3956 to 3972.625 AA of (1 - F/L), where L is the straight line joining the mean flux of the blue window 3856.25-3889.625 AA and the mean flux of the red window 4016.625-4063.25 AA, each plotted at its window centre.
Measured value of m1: 7.9 AA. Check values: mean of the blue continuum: 14.2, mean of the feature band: 9.77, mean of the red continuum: 22.3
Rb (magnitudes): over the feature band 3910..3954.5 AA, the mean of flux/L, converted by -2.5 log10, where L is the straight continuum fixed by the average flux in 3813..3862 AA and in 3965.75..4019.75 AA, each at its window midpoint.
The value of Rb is 0.26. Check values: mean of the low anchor 12.7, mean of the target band 12.8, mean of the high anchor 18.5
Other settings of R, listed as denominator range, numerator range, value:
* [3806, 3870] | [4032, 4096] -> 1.87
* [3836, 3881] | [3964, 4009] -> 1.24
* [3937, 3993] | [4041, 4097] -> 1.66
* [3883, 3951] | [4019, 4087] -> 1.75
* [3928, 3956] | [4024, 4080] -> 1.91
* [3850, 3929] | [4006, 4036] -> 1.58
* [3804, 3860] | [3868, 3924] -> 1.18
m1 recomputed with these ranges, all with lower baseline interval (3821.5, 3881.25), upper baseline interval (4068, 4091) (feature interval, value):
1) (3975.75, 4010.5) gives -1.4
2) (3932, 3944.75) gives 6.2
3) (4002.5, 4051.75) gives -2.8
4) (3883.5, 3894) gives 0.6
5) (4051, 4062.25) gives -0.4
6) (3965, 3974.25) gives 5.4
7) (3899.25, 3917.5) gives -1.1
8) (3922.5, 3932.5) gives 4.4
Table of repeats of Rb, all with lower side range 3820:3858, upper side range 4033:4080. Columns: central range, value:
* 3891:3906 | -0.10 mag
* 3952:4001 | 0.17 mag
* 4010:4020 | -0.14 mag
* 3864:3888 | -0.03 mag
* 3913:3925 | 0.11 mag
